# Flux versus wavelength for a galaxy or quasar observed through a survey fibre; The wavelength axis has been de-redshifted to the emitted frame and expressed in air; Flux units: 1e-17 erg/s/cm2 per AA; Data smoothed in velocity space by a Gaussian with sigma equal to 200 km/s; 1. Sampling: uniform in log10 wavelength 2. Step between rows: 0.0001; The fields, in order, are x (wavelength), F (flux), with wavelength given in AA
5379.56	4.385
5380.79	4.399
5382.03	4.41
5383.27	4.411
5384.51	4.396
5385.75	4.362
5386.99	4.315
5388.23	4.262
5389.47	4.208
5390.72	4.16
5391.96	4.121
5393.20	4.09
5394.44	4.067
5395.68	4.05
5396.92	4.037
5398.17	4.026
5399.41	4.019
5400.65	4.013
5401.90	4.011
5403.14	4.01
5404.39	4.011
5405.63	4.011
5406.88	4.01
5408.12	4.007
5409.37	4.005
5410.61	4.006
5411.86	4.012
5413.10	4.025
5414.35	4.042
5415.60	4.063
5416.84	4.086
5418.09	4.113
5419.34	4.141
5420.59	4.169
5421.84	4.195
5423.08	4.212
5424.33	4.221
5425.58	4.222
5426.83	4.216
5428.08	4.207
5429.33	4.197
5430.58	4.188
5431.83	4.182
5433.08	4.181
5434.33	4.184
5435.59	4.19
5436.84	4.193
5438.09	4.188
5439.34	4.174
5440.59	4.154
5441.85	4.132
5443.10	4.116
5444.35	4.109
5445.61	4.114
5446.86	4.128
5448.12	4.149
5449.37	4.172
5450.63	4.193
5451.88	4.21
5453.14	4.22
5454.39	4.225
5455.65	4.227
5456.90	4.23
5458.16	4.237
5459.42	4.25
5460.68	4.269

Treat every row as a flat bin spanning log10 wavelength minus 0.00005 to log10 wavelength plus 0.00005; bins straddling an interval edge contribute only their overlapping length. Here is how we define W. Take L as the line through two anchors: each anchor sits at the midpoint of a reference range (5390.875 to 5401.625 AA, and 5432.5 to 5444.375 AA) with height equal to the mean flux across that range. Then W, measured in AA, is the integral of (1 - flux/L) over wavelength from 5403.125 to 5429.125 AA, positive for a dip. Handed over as 0.1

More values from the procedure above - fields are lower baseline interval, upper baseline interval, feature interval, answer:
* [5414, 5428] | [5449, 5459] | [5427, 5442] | 0.0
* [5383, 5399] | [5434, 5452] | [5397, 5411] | 0.6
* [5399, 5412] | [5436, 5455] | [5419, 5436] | -0.4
